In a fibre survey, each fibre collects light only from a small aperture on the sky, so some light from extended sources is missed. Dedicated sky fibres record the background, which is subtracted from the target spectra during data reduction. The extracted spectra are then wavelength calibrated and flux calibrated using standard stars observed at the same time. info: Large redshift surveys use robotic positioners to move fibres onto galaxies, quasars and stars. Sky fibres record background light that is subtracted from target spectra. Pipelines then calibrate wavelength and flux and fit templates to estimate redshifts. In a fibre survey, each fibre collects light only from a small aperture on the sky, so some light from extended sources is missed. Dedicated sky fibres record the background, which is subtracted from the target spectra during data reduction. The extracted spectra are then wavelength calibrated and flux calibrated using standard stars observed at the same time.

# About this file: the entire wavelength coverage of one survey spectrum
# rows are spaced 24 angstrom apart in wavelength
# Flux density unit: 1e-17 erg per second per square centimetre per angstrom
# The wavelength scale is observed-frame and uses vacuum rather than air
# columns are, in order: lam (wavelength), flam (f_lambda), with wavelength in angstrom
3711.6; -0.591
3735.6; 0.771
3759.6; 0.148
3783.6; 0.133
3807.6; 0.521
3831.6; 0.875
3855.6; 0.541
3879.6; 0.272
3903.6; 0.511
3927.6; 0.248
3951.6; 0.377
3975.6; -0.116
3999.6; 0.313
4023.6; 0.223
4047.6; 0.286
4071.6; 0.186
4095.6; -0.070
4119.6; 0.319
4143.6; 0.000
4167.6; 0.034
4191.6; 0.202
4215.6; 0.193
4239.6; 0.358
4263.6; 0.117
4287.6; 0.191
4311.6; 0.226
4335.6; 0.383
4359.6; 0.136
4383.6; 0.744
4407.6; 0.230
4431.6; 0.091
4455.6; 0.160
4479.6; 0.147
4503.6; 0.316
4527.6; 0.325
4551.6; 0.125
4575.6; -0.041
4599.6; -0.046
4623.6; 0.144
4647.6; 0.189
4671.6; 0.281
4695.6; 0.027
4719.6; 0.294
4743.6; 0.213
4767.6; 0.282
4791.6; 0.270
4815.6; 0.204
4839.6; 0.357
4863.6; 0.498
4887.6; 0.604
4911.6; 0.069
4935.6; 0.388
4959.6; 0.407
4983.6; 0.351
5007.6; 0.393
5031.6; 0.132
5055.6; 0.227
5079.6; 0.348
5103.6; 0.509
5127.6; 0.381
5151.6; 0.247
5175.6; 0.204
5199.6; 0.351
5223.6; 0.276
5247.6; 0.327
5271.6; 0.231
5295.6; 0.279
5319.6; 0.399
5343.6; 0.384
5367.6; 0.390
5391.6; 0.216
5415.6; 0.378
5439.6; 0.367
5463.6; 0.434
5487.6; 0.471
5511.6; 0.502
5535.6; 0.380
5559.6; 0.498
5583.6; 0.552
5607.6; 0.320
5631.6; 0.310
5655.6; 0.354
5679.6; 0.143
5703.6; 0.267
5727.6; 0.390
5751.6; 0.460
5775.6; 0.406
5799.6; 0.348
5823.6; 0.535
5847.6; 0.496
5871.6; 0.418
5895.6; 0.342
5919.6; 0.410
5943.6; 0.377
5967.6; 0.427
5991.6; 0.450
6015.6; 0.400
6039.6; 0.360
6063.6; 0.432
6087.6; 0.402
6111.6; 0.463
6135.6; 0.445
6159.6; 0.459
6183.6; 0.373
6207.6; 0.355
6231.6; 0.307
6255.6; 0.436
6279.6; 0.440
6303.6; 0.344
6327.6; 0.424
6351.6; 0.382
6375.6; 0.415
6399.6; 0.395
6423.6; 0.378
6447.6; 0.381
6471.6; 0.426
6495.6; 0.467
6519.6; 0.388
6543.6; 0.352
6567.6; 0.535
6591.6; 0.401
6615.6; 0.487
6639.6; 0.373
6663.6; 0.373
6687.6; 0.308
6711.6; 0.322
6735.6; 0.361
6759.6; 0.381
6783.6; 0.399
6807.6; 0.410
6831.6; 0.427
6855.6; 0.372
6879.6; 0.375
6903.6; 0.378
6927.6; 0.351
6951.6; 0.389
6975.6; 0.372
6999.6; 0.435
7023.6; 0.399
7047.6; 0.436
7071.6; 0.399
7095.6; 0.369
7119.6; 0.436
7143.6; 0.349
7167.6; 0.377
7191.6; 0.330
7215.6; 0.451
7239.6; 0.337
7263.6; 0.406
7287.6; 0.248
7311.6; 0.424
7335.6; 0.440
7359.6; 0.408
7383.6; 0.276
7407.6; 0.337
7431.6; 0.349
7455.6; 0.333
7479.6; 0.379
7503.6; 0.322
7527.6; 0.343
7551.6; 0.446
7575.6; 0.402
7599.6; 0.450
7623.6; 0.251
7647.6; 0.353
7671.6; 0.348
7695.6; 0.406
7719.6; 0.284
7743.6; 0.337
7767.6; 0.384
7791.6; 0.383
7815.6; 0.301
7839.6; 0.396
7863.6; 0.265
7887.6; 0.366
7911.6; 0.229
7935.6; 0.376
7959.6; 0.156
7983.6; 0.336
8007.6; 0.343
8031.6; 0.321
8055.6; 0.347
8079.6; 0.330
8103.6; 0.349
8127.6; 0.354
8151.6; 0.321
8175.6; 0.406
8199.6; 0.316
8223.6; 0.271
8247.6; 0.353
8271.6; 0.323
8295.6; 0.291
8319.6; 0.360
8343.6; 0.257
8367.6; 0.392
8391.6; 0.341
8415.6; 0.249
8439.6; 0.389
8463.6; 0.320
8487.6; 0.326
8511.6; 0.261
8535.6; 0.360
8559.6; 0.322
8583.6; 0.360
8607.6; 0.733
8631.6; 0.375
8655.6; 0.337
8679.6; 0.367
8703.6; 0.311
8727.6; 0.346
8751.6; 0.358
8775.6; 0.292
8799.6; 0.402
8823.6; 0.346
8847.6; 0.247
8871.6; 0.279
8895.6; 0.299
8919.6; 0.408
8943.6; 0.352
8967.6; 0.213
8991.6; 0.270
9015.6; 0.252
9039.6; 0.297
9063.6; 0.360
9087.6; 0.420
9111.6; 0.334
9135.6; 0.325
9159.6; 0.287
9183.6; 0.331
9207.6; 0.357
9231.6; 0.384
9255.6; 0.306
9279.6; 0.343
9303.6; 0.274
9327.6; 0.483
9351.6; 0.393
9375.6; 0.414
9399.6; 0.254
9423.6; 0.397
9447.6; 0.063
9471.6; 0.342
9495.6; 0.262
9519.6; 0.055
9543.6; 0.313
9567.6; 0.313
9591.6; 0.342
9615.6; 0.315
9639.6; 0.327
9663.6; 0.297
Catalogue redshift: 0.31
